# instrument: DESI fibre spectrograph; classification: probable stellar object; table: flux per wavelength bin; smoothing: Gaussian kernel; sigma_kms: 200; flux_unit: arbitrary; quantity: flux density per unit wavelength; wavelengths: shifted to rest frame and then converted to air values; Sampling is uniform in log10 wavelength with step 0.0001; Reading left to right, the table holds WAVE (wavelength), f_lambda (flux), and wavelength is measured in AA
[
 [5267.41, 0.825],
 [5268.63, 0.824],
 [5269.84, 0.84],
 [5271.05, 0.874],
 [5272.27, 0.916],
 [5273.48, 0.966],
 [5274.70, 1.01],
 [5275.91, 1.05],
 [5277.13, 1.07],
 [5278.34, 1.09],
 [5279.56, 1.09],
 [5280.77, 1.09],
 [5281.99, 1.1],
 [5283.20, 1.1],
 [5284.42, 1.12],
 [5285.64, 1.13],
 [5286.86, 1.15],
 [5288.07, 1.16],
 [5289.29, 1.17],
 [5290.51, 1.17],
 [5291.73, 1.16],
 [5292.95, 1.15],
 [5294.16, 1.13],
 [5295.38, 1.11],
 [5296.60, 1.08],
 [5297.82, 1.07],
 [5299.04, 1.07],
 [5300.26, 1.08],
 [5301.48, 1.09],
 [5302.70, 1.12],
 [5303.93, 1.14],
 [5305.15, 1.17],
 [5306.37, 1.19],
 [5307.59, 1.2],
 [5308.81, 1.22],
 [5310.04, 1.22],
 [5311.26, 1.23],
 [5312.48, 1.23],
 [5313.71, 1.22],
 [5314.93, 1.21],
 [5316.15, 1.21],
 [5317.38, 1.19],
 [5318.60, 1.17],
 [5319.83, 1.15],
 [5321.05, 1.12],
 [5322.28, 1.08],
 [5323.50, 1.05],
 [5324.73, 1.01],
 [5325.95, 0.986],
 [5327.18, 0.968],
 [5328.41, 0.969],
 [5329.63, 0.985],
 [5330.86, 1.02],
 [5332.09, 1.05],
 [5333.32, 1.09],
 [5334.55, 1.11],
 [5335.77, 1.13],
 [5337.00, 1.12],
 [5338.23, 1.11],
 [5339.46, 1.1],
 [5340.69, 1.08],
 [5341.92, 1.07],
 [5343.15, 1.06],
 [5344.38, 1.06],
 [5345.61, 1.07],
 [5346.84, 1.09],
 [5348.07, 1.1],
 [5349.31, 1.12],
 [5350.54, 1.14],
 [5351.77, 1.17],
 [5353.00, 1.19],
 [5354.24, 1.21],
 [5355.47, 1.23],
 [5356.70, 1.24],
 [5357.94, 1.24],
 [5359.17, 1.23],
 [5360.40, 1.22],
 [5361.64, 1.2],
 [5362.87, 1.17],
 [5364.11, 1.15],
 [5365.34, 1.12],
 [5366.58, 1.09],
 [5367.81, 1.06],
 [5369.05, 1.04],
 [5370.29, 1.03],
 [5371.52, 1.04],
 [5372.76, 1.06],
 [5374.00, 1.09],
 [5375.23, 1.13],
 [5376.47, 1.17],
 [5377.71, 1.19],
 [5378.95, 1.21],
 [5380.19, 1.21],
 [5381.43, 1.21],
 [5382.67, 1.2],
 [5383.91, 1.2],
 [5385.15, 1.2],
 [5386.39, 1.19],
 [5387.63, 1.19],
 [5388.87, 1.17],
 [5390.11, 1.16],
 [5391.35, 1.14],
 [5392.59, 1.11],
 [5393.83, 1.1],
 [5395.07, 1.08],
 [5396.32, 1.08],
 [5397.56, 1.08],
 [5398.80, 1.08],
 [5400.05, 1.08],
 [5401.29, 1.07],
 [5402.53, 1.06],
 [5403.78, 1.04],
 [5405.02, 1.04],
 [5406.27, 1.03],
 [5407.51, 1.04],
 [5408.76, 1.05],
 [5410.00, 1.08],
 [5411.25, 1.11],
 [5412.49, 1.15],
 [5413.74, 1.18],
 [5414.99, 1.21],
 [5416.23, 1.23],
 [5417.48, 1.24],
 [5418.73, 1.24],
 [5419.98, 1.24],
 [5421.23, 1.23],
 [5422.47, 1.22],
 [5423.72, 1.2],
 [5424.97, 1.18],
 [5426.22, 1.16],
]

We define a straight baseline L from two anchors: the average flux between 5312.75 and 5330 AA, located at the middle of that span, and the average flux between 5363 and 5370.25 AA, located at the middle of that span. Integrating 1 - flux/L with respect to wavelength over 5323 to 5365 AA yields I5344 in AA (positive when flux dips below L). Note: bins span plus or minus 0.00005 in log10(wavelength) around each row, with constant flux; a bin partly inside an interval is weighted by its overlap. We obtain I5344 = -0.6 AA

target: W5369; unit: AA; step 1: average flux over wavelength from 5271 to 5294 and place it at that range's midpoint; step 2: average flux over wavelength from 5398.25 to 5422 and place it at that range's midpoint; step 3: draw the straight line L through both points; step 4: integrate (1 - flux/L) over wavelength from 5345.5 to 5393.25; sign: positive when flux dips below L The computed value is -1.7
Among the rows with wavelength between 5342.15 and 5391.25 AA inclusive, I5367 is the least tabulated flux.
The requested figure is 1.03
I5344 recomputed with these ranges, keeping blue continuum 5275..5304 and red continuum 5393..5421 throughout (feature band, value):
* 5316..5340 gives 0.7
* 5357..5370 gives -0.4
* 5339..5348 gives 0.3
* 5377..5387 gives -0.8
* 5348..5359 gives -0.7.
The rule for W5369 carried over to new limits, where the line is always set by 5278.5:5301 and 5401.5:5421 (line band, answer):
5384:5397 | -0.2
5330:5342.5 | 0.4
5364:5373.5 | 0.5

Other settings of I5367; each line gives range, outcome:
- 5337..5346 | 1.06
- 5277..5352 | 0.968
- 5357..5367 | 1.09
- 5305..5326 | 0.986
